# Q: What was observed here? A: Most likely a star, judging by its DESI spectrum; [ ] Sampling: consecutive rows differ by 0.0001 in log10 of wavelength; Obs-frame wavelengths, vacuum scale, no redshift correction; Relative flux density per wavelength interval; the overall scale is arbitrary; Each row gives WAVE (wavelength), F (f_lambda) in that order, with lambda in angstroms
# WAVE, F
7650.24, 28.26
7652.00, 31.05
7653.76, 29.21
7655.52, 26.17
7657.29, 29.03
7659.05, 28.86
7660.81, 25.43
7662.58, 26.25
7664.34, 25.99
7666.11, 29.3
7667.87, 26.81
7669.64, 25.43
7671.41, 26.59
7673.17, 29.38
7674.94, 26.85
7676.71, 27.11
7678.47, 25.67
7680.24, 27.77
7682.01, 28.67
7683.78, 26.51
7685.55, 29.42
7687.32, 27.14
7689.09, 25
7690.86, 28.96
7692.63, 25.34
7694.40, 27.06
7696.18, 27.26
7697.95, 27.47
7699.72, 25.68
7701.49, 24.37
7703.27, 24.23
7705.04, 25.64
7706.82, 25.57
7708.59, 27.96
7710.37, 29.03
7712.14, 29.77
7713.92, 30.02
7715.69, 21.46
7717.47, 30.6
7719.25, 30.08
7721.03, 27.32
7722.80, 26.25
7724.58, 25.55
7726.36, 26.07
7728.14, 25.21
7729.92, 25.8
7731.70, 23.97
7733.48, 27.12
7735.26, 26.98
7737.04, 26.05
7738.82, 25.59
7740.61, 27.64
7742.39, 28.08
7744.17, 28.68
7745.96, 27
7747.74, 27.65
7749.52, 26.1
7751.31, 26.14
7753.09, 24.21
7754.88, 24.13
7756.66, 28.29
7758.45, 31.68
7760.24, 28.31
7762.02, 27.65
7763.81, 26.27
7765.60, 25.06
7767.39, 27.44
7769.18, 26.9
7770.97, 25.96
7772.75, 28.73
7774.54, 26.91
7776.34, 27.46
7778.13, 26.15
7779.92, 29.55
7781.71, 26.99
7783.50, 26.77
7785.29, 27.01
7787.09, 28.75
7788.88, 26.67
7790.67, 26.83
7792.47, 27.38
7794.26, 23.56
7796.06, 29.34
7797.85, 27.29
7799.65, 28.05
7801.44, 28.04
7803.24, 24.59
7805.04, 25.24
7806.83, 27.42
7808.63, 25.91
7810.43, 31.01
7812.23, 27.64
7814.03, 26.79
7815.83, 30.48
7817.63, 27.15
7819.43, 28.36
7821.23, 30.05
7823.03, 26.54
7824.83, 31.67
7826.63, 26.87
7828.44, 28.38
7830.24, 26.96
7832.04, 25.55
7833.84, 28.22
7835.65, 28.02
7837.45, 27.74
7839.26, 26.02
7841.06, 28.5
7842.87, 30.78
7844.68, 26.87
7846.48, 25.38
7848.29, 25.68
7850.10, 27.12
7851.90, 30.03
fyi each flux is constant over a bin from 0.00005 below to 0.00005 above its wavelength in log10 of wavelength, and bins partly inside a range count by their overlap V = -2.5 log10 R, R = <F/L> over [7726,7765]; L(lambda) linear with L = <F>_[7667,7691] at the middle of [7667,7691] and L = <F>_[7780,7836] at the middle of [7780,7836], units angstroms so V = 0.03 mag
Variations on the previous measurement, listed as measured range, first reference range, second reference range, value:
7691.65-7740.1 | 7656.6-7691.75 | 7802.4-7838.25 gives 0.03 mag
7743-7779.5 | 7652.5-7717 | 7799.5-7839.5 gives 0.01 mag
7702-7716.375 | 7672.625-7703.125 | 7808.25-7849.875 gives 0.01 mag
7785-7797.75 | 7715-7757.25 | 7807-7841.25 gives 0.01 mag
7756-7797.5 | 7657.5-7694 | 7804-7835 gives 0.01 mag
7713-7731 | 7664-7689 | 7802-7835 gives 0.02 mag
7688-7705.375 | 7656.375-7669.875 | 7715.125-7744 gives 0.03 mag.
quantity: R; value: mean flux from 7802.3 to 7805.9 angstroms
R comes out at 24.9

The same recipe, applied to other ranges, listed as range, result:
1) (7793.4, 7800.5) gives 27.1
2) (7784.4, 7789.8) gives 27.5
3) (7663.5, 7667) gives 27.7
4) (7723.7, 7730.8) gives 25.6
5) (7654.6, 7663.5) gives 27.2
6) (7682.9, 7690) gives 27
